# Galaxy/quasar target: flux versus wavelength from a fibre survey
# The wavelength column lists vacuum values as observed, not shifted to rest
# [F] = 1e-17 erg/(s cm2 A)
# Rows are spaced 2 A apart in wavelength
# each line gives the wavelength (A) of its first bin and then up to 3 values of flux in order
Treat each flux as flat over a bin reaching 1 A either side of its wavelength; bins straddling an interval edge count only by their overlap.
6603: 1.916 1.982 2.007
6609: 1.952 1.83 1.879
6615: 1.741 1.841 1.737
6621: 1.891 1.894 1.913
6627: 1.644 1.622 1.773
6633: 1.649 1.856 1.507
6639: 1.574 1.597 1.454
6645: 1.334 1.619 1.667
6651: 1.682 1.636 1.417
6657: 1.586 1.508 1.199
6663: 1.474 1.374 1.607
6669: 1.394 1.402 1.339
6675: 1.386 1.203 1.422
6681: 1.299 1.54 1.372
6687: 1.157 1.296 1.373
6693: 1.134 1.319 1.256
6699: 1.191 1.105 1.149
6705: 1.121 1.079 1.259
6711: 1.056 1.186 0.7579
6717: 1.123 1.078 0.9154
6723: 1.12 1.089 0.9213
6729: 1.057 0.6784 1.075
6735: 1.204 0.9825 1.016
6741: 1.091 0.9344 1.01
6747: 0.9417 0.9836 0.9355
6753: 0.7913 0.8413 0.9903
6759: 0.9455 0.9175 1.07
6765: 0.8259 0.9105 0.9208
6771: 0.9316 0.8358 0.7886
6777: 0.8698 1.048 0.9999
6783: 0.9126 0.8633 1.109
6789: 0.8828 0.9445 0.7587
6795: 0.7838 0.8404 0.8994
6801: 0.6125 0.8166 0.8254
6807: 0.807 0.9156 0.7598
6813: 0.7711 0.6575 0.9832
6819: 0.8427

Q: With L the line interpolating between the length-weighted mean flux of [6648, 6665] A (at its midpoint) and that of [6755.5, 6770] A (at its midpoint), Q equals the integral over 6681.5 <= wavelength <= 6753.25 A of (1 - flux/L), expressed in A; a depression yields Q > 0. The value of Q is 5.3 A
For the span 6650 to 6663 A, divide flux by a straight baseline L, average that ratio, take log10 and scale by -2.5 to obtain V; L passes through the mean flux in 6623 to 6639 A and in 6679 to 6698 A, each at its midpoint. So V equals 0.02 mag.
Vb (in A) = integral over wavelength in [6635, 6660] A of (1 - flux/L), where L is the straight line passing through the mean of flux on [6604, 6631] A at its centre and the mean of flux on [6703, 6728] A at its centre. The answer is 0.61 A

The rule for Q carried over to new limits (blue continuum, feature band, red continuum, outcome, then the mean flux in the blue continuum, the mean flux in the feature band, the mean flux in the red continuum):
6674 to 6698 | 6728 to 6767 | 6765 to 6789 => 3.2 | 1.31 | 0.961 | 0.92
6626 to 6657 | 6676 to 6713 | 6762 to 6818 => 2.8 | 1.6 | 1.24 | 0.869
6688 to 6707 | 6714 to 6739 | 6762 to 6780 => 2.0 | 1.21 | 1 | 0.911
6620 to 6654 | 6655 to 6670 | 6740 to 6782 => 0.7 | 1.67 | 1.45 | 0.933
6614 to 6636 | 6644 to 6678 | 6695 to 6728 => 0.8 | 1.78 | 1.46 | 1.09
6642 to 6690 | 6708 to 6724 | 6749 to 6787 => 1.6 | 1.43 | 1.06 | 0.918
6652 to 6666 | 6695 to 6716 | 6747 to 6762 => 1.2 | 1.46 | 1.13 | 0.917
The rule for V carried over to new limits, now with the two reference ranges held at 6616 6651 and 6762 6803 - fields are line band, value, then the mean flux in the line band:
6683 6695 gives 0.08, 1.29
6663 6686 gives 0.05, 1.4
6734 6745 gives 0.08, 1.04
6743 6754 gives 0.15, 0.933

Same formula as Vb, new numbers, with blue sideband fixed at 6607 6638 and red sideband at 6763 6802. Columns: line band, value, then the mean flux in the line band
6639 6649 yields 0.86 A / 1.52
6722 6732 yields 1.90 A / 0.973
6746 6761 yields 1.87 A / 0.918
